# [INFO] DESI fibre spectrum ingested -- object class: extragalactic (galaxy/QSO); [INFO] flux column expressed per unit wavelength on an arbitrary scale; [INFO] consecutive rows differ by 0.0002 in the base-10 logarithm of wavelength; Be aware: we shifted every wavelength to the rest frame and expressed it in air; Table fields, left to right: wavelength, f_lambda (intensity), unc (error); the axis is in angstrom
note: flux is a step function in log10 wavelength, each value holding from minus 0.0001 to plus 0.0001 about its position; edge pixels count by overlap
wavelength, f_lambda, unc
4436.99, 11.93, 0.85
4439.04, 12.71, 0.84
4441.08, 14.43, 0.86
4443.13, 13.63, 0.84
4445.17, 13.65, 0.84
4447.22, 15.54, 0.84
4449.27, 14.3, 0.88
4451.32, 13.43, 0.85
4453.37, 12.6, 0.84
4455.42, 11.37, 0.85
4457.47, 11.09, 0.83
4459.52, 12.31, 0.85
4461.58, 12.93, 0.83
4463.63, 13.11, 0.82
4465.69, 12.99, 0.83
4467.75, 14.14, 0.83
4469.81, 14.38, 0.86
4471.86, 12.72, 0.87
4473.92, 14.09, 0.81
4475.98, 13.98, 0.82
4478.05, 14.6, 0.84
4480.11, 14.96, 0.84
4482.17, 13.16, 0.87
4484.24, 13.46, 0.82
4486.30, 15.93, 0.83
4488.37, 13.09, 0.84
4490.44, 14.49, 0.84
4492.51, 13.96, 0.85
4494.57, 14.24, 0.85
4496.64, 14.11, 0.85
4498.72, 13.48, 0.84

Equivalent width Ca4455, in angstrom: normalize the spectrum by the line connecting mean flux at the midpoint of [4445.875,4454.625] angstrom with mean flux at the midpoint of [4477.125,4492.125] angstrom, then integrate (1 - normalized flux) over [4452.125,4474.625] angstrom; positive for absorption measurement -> 1.8 angstrom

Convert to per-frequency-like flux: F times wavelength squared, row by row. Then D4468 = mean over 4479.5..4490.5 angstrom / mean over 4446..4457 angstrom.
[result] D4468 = 1.1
